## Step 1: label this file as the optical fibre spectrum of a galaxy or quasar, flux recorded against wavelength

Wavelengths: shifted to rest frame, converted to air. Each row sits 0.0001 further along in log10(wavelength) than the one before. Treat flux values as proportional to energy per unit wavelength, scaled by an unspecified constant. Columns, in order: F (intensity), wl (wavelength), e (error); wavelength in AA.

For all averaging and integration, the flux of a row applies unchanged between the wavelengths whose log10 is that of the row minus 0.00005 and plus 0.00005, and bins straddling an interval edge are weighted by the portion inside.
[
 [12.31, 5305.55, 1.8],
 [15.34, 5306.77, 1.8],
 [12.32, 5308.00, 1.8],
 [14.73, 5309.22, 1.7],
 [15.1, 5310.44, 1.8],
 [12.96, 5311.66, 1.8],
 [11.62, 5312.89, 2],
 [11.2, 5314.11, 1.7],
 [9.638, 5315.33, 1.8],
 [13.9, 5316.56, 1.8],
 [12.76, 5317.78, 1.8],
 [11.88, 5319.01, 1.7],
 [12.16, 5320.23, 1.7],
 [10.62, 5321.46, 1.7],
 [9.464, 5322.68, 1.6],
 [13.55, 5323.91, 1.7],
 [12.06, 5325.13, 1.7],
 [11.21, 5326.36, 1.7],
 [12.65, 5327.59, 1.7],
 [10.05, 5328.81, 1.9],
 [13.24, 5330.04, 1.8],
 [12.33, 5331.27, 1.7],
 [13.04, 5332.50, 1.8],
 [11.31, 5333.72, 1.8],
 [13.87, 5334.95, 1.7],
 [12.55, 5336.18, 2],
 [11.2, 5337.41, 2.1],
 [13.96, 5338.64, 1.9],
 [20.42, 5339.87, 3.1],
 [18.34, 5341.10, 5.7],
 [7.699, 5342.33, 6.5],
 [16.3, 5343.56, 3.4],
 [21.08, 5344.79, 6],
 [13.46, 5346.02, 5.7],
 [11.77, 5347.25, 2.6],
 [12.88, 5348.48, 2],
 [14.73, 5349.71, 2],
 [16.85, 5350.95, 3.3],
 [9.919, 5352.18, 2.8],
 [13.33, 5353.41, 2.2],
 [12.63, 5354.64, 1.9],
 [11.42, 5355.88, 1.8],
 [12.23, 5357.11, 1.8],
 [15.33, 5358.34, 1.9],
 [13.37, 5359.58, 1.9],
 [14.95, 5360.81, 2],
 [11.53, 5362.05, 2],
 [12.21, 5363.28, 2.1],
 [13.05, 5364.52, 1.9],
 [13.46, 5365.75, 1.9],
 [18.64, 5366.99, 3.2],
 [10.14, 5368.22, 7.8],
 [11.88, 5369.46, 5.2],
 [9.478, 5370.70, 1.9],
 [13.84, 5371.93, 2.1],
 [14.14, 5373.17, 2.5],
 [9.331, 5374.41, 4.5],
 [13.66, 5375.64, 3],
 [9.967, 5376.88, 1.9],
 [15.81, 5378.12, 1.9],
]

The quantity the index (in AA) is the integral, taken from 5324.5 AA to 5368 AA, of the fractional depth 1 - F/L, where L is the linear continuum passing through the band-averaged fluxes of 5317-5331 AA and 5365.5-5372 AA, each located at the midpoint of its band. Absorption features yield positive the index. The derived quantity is -4.15 AA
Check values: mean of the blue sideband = 11.8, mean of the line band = 13.5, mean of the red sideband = 12.8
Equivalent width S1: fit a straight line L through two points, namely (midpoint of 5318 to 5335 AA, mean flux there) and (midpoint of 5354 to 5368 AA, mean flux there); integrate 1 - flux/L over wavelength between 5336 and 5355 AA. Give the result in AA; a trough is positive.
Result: -2.3 AA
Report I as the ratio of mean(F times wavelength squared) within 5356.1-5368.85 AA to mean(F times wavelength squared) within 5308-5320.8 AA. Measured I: 1.1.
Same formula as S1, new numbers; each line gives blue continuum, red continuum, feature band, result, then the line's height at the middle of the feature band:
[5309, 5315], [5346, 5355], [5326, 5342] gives -0.3 AA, 13.1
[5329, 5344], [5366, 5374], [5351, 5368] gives -0.2 AA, 13.1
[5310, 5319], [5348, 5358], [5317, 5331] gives 0.8 AA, 12.5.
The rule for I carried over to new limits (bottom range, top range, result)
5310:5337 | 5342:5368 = 1.14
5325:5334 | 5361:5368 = 1.15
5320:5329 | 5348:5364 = 1.16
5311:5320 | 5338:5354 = 1.23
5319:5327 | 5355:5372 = 1.14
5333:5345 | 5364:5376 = 0.89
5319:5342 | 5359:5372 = 1.02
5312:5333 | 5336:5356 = 1.20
